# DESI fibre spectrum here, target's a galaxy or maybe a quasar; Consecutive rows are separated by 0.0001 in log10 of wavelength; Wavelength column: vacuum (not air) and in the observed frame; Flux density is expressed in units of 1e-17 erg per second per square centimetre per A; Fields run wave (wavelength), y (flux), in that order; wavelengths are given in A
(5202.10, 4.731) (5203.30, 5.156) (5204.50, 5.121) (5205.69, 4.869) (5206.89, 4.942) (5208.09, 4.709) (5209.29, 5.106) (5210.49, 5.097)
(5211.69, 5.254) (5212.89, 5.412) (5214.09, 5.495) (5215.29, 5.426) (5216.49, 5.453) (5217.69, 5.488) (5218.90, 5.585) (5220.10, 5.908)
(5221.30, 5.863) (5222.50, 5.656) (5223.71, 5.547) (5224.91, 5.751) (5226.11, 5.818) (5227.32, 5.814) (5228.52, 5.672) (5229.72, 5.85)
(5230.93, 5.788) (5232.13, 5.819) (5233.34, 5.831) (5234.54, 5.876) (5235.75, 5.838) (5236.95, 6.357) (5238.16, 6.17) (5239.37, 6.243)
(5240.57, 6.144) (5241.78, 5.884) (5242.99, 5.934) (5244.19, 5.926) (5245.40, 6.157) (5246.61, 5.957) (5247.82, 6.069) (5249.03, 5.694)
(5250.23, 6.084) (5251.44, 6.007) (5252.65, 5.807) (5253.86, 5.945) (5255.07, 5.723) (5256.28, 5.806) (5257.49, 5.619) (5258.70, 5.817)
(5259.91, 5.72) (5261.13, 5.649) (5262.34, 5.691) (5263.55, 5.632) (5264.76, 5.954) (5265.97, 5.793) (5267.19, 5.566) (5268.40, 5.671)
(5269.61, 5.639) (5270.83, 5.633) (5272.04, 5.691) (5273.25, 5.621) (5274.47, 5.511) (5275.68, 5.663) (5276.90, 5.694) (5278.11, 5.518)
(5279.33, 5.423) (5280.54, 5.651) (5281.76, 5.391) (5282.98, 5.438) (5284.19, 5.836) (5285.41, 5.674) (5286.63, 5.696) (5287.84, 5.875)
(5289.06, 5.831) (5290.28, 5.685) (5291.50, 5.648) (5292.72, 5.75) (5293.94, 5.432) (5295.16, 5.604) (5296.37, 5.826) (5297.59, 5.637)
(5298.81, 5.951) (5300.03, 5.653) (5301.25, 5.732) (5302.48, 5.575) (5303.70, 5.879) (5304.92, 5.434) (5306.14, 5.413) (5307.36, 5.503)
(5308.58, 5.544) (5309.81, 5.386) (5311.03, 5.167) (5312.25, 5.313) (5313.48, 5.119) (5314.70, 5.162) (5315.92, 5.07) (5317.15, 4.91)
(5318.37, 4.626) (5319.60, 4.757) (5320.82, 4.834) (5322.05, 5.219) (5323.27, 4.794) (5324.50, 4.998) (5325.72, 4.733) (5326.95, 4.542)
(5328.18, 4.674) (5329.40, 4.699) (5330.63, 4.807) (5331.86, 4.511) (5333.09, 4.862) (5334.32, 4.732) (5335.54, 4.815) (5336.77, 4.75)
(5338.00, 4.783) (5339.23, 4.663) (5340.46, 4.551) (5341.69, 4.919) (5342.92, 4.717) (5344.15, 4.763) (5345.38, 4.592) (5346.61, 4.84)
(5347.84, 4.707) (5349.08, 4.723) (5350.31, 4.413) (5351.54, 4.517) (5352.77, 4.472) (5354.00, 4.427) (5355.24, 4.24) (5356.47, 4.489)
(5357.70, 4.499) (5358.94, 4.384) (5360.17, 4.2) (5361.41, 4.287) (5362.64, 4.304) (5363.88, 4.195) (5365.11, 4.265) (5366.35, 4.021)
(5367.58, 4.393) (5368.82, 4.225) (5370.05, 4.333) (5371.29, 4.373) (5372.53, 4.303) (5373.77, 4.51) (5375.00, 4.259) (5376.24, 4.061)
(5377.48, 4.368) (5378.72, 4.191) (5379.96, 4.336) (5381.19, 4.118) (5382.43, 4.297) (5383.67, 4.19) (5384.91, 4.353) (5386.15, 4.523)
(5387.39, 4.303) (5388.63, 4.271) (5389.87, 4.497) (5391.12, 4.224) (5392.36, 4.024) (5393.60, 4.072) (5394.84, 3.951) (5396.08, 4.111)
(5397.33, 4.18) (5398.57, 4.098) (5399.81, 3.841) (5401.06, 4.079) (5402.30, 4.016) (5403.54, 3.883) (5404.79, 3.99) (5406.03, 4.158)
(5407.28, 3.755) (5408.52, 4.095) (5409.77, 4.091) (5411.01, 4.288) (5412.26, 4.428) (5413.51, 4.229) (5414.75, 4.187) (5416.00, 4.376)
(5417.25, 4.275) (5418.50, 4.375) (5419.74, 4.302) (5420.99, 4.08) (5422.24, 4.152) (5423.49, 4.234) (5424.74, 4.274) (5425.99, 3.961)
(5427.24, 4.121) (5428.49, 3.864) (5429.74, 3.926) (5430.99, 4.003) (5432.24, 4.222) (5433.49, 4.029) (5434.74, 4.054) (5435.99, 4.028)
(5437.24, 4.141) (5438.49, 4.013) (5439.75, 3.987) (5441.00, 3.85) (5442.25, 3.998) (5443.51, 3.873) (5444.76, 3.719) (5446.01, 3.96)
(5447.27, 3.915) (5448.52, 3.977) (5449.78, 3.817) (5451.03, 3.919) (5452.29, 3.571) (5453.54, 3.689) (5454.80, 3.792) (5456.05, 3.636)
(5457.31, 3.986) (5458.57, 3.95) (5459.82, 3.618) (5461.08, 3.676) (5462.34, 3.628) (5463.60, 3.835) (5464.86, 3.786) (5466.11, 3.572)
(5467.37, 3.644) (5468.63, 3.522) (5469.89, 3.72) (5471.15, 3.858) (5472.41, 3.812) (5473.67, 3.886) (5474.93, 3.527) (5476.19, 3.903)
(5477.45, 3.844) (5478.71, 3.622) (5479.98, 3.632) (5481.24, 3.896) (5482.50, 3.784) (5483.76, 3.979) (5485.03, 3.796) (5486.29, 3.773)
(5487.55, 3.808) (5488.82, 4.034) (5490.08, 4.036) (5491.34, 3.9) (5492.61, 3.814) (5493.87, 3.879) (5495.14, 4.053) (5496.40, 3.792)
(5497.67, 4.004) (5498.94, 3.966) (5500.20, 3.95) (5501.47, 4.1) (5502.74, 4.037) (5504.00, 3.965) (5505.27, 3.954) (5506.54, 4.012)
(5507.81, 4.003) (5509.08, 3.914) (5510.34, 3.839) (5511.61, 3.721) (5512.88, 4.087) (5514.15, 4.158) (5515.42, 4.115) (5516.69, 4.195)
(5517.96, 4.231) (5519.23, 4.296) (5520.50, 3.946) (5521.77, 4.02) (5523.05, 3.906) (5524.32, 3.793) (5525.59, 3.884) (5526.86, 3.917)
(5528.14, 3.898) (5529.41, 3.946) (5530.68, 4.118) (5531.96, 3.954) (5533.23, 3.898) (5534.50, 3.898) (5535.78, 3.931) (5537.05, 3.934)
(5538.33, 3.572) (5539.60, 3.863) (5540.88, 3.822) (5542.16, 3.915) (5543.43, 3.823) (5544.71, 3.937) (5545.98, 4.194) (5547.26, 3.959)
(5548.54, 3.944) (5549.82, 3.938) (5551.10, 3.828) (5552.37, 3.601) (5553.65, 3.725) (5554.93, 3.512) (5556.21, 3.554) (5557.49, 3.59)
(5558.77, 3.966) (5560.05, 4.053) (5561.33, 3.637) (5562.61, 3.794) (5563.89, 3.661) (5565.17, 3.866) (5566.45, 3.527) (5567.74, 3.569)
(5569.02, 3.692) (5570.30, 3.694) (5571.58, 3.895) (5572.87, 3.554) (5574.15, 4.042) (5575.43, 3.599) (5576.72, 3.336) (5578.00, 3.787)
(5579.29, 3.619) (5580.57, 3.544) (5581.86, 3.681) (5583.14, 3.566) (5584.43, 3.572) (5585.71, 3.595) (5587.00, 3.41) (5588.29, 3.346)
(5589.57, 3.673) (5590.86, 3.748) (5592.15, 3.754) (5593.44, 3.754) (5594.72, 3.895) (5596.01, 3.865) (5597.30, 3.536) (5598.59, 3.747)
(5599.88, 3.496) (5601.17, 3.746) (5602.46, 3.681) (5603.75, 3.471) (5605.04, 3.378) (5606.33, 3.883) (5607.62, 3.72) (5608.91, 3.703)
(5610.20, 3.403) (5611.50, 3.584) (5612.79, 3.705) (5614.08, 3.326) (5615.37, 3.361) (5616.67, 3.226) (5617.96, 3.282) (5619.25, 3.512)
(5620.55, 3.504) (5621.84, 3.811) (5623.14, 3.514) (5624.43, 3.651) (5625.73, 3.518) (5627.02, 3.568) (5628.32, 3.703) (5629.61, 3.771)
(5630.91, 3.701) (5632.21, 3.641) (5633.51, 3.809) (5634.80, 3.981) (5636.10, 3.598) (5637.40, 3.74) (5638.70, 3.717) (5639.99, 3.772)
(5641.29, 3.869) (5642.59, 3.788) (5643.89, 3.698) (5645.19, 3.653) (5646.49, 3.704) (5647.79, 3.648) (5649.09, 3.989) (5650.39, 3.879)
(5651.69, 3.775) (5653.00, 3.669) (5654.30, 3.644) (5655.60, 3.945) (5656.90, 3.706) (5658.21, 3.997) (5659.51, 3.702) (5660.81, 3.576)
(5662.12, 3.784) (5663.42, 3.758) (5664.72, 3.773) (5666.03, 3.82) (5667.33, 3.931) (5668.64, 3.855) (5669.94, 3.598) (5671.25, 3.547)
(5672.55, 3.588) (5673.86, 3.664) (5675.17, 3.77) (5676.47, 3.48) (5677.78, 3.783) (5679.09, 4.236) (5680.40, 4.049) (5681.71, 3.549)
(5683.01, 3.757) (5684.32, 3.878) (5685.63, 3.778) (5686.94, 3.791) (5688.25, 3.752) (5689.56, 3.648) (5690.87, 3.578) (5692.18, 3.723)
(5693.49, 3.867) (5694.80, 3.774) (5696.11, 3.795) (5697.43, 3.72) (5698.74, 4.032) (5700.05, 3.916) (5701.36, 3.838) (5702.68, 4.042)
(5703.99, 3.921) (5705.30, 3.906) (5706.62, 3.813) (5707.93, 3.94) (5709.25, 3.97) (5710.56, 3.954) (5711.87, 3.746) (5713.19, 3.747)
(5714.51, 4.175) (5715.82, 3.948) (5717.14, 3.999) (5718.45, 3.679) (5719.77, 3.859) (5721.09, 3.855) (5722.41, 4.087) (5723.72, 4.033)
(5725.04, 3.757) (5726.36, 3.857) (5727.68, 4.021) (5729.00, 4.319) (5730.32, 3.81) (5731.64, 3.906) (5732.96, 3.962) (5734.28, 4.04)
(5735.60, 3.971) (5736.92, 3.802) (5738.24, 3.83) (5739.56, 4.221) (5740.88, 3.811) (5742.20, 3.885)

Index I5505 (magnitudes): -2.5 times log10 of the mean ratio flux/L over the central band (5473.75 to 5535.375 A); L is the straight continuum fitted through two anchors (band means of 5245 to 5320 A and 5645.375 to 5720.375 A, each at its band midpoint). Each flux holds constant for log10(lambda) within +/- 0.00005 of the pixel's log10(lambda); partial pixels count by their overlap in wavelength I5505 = 0.17 mag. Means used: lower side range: 5.61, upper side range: 3.81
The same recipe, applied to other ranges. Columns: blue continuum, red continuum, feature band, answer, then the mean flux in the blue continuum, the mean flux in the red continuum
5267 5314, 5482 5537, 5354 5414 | 0.163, 5.6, 3.96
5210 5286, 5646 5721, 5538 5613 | 0.159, 5.74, 3.81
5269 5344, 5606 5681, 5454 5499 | 0.178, 5.28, 3.7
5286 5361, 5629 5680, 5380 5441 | 0.137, 5.03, 3.76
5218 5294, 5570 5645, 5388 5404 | 0.200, 5.78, 3.64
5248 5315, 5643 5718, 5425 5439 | 0.221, 5.65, 3.8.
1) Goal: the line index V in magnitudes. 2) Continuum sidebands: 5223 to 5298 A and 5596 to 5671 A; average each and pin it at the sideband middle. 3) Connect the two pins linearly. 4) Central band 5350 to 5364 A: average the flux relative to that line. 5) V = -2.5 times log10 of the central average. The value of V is 0.19 mag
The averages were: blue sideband 5.77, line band 4.37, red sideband 3.68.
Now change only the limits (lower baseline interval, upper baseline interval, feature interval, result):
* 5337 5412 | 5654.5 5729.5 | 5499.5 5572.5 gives 0.05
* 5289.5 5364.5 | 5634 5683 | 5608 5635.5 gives 0.09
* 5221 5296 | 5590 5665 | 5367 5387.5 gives 0.18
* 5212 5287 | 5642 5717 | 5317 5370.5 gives 0.16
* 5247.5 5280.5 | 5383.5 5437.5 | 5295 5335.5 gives 0.00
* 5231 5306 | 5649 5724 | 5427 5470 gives 0.27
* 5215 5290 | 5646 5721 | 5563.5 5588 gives 0.18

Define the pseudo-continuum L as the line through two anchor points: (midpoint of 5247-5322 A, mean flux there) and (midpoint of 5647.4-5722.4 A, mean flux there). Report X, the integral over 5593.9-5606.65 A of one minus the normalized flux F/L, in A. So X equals 1.6 A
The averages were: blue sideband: 5.58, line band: 3.67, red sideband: 3.81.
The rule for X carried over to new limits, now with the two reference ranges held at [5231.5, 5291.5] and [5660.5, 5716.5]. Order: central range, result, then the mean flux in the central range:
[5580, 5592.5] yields 2.04 A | 3.58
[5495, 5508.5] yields 2.00 A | 3.98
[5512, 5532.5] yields 2.49 A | 4.02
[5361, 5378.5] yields 3.35 A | 4.28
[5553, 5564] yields 1.72 A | 3.72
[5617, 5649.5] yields 3.08 A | 3.68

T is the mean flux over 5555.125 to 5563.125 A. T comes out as 3.75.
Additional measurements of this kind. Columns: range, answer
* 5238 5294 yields 5.76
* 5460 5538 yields 3.89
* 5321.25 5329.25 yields 4.82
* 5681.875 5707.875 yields 3.82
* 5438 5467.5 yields 3.81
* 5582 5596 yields 3.65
